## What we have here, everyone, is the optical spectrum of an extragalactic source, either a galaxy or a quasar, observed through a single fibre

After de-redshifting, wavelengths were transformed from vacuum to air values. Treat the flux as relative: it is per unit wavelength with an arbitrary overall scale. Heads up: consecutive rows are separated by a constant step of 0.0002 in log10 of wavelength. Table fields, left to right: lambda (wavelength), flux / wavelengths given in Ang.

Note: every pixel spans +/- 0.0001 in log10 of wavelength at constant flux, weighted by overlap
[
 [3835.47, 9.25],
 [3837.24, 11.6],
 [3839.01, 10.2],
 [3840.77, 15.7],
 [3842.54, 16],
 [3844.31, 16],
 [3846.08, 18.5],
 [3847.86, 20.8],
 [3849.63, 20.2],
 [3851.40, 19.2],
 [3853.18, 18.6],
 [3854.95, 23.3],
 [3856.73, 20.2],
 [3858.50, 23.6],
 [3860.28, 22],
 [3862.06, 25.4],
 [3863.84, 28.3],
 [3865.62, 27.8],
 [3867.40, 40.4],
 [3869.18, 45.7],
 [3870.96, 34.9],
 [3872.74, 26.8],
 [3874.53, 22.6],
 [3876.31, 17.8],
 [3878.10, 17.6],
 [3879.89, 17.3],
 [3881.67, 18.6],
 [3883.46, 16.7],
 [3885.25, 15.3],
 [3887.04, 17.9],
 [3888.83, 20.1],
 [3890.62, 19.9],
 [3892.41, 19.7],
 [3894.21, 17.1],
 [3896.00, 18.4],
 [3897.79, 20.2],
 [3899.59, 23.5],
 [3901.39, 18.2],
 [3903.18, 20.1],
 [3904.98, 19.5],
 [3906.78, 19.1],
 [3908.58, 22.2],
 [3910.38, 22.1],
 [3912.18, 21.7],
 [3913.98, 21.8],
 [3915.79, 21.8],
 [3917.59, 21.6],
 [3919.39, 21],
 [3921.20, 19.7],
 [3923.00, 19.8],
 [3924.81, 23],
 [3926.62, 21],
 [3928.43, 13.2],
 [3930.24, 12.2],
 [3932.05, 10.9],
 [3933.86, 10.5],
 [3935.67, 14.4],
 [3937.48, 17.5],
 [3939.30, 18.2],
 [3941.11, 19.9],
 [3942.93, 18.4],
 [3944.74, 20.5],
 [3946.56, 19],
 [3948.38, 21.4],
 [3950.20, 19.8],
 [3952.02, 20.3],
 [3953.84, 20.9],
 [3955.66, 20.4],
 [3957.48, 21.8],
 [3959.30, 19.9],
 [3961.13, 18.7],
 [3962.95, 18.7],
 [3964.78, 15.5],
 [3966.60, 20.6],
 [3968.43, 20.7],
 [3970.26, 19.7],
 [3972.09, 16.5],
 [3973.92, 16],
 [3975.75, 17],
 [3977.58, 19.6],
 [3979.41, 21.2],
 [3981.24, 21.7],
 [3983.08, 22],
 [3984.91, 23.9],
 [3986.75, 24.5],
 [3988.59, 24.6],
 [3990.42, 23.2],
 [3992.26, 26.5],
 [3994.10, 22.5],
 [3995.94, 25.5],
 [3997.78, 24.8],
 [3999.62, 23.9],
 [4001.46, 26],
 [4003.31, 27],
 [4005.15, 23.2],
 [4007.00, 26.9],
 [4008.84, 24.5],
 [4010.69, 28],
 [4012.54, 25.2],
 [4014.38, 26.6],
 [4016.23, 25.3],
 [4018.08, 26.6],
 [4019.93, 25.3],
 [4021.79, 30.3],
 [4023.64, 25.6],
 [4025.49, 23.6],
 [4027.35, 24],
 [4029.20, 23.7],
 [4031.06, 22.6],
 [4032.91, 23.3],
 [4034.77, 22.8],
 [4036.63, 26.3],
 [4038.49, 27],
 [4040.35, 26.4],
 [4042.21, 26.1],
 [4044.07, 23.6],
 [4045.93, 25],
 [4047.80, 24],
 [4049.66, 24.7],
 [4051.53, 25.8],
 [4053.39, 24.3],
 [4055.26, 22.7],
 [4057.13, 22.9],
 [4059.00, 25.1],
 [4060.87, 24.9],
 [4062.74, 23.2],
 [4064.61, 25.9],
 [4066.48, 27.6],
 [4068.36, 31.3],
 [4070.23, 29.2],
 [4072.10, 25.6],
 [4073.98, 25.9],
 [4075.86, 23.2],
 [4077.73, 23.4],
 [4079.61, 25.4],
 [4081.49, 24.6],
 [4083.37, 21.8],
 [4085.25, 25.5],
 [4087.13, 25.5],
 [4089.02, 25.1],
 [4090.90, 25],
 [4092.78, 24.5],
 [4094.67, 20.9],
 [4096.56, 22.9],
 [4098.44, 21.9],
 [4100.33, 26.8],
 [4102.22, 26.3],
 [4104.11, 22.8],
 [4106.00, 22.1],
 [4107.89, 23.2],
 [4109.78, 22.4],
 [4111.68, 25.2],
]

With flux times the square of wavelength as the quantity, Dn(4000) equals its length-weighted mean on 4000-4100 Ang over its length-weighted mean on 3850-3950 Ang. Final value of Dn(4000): 1.30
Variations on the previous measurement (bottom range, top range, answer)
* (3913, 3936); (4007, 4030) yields 1.52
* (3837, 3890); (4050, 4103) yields 1.27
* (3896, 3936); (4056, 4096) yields 1.43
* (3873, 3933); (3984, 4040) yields 1.38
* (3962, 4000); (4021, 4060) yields 1.19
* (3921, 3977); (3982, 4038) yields 1.41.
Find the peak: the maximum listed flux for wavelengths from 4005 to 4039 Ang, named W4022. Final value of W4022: 30.3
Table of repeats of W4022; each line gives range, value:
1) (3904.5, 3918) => 22.2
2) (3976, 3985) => 23.9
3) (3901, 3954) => 23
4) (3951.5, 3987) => 24.5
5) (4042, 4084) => 31.3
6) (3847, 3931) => 45.7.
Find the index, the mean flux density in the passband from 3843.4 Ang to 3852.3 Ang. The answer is 18.9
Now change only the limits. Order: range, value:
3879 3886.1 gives 17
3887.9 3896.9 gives 19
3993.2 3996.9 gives 24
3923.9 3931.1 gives 17.4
